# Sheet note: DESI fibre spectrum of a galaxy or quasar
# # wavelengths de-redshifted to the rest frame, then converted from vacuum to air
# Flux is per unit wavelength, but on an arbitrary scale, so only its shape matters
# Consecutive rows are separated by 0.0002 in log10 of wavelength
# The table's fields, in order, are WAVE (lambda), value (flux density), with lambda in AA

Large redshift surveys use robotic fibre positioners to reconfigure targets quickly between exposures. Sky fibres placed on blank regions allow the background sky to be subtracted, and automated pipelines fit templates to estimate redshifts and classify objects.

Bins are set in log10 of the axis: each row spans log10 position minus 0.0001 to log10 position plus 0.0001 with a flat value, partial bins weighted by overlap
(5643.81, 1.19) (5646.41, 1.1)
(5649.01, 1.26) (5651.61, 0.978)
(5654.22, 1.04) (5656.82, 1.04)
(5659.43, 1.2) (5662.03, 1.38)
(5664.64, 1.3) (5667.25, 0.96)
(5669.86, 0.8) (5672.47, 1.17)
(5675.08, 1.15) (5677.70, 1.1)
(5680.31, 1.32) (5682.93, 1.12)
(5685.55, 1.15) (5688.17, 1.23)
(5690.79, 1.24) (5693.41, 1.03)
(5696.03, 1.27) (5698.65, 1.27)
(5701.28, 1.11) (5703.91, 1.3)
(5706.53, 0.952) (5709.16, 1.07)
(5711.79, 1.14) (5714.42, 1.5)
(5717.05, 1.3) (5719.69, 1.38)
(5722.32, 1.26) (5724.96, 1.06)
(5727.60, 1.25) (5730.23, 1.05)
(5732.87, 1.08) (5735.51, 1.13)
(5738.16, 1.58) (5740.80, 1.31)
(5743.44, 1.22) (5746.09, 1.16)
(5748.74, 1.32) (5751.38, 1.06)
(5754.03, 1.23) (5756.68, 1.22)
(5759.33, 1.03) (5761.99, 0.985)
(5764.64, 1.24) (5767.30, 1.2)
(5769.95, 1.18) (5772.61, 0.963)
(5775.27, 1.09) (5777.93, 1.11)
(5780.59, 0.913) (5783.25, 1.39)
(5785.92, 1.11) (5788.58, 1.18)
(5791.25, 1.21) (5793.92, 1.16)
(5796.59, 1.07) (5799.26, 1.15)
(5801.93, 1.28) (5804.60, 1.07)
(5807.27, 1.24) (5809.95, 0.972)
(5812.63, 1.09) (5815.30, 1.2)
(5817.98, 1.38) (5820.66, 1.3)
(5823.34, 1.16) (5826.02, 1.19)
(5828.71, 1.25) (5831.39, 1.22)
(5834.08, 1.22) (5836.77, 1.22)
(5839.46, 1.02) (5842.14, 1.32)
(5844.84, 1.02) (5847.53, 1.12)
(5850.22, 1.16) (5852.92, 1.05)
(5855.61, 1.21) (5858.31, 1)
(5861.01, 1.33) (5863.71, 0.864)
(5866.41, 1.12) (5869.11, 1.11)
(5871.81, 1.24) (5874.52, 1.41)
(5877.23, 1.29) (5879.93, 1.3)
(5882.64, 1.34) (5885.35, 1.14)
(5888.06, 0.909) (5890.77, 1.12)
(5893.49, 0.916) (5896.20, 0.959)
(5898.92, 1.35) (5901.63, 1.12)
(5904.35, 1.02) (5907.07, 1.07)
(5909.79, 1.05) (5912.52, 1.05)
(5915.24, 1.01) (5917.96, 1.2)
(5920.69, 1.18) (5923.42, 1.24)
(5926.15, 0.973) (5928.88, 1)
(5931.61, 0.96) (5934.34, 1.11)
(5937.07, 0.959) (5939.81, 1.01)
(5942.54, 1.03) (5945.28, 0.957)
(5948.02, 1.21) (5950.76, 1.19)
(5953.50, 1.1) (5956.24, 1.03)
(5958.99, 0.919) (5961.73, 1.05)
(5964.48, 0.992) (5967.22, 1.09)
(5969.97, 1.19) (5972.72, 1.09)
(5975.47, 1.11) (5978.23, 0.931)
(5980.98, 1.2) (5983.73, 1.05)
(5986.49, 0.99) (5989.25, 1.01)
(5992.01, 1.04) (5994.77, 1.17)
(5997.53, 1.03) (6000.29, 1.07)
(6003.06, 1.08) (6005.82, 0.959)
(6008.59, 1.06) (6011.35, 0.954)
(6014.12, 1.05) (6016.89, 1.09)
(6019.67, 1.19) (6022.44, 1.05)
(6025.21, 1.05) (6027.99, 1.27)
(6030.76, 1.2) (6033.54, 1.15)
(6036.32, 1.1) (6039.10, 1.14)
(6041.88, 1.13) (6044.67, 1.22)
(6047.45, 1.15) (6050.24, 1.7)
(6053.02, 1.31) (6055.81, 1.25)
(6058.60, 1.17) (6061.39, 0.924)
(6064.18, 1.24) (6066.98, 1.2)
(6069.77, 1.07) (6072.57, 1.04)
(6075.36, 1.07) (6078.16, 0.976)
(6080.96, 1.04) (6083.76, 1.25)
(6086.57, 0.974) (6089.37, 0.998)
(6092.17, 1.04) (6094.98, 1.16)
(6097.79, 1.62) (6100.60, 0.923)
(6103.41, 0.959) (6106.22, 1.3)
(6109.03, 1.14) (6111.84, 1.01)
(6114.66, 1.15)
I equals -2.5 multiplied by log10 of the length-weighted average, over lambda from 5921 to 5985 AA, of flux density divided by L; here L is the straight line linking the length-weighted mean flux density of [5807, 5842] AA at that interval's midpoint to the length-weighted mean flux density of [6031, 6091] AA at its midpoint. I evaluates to 0.10 mag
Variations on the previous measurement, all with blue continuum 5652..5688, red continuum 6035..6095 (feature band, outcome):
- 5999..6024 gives 0.08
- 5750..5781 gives 0.03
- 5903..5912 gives 0.09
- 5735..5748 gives -0.14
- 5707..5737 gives -0.06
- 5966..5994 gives 0.07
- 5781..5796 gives -0.05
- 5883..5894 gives 0.08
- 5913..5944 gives 0.08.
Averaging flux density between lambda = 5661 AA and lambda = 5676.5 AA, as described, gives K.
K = 1.12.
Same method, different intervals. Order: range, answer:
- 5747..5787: 1.14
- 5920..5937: 1.06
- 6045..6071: 1.22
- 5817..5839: 1.23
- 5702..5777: 1.19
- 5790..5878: 1.17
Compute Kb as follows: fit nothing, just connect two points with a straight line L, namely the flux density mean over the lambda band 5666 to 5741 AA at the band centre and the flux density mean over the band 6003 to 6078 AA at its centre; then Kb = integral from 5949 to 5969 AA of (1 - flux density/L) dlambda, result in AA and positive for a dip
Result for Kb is 1.6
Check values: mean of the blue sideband 1.18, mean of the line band 1.06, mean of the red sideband 1.14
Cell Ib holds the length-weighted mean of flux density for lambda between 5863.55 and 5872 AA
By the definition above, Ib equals 1.09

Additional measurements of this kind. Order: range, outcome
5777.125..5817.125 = 1.15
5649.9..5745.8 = 1.18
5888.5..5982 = 1.07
